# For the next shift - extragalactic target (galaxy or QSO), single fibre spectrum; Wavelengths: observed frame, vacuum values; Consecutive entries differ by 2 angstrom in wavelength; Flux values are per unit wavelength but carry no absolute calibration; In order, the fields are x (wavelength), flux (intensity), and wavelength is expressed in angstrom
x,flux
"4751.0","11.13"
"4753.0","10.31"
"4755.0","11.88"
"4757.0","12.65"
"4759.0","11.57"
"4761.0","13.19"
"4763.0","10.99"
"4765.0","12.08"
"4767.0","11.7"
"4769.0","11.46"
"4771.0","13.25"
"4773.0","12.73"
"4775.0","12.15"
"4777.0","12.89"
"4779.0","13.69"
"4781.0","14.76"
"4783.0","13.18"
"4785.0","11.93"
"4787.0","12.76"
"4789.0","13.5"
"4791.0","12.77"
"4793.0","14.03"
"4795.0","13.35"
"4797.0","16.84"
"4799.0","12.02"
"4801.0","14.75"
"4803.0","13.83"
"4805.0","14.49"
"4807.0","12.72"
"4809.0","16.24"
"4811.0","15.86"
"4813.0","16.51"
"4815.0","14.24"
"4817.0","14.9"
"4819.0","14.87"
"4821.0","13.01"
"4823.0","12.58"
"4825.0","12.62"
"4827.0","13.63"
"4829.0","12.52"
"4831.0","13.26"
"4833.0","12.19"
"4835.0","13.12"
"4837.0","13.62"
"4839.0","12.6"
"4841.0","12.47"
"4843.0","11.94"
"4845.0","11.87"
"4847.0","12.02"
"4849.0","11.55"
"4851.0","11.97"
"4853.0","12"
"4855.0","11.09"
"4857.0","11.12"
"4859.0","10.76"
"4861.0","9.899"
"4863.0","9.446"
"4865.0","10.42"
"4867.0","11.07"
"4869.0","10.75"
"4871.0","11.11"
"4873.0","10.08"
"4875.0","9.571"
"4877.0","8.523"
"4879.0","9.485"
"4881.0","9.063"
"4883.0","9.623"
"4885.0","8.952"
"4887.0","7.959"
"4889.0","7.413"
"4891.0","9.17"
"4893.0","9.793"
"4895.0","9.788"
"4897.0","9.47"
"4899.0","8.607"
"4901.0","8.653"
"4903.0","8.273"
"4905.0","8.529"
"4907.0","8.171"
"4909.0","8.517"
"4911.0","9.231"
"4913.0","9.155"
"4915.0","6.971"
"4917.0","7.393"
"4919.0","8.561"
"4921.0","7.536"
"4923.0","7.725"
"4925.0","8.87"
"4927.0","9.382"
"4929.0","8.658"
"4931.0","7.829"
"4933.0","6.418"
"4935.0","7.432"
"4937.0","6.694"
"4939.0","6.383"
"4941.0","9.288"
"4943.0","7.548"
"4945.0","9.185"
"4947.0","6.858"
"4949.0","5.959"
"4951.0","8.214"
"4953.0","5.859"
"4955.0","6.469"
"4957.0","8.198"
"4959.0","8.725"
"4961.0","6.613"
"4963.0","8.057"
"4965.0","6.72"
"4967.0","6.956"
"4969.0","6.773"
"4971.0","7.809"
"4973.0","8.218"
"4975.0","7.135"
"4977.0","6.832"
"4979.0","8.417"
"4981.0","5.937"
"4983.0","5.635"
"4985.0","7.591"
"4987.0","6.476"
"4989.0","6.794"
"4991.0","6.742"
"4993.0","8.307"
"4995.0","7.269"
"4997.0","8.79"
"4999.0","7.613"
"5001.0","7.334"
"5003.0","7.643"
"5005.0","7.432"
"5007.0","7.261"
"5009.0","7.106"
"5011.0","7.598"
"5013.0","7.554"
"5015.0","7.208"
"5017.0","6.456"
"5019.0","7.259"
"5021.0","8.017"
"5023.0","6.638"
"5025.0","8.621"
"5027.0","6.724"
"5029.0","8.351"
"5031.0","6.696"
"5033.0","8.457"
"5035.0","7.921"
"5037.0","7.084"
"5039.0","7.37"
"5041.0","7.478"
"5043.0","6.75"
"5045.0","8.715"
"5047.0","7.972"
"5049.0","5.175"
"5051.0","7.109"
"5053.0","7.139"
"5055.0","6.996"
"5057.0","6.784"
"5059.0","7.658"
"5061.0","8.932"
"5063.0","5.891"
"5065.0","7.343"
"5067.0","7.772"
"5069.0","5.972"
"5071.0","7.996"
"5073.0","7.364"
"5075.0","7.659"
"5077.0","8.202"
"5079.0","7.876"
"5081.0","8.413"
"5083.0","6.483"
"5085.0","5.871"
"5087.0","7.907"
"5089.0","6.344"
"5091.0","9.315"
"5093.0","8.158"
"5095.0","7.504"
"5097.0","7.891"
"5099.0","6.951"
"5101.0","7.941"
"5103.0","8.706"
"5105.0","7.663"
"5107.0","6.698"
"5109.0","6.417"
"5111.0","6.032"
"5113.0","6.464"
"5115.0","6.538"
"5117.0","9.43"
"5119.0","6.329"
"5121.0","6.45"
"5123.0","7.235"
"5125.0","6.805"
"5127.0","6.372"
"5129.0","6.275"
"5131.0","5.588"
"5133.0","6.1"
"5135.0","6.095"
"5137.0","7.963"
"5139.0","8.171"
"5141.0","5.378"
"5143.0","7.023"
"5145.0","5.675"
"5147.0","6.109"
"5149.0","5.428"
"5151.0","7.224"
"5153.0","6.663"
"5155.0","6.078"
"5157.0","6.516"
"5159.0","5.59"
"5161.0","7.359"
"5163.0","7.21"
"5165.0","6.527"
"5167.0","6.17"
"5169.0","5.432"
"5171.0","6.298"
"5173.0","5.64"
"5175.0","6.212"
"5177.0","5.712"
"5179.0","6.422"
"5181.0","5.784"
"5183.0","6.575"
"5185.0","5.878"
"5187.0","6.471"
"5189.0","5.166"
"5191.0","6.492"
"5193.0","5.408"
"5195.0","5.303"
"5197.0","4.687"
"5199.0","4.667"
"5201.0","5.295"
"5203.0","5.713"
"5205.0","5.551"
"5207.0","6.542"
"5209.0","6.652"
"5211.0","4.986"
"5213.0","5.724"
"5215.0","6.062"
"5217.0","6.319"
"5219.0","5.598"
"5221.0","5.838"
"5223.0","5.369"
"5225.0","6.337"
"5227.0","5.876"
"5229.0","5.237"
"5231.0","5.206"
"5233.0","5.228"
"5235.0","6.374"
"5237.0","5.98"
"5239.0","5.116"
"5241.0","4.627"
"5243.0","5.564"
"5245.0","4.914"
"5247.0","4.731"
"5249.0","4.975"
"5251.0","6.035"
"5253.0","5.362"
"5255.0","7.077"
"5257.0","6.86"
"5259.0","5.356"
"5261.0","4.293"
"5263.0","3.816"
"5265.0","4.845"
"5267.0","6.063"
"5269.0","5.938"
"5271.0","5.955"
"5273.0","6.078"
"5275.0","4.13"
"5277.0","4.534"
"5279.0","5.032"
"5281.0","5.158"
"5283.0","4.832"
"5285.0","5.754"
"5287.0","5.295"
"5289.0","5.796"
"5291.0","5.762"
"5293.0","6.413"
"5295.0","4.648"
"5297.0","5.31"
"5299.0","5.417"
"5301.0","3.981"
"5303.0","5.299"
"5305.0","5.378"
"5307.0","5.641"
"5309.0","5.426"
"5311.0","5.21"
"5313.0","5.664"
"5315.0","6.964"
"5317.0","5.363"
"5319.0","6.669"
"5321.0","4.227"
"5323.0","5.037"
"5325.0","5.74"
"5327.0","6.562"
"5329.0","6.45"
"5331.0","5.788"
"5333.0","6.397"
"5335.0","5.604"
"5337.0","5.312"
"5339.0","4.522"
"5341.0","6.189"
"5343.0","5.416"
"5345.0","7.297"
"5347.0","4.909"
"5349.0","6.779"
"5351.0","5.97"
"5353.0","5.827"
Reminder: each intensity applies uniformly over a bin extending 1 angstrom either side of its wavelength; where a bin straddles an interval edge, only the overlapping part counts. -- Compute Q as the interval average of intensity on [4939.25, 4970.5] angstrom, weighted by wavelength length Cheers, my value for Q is 7.41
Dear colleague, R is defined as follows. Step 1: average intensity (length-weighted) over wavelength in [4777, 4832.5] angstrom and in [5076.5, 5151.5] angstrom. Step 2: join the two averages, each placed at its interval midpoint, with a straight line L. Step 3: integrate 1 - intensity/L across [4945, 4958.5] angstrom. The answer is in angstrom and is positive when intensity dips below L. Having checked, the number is 4.4 angstrom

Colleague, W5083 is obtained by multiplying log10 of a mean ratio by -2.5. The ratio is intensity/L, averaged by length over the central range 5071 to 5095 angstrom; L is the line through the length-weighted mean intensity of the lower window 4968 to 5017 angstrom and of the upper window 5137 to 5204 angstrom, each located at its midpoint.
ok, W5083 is -0.14 mag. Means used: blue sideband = 7.29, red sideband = 6.1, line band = 7.61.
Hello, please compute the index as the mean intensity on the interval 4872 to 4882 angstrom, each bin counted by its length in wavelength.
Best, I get 9.34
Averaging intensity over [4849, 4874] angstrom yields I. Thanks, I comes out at 10.8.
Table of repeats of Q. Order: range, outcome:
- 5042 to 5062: 7.32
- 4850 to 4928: 9.34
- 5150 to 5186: 6.29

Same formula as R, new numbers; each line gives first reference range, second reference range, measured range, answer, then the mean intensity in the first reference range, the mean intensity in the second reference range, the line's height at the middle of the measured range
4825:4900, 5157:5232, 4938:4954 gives 3.58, 10.8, 5.88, 9.55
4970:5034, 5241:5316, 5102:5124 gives -1.72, 7.37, 5.38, 6.57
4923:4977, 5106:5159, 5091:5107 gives -2.64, 7.54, 6.56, 6.74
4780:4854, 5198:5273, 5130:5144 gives 1.51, 13.4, 5.58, 7.42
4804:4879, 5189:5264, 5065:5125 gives 3.75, 12.3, 5.54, 7.85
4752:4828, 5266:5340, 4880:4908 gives 6.95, 13.3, 5.5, 11.7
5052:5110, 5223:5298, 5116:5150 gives 1.23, 7.44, 5.42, 6.86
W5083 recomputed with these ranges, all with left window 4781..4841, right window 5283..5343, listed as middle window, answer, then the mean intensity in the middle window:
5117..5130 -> 0.26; 6.8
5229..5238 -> 0.21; 5.65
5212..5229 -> 0.20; 5.85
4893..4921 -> 0.38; 8.57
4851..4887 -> 0.25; 10.2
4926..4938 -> 0.45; 7.74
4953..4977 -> 0.46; 7.33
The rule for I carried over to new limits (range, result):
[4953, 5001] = 7.28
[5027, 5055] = 7.36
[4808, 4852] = 13.3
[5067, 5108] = 7.55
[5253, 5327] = 5.43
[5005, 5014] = 7.39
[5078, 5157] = 6.96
